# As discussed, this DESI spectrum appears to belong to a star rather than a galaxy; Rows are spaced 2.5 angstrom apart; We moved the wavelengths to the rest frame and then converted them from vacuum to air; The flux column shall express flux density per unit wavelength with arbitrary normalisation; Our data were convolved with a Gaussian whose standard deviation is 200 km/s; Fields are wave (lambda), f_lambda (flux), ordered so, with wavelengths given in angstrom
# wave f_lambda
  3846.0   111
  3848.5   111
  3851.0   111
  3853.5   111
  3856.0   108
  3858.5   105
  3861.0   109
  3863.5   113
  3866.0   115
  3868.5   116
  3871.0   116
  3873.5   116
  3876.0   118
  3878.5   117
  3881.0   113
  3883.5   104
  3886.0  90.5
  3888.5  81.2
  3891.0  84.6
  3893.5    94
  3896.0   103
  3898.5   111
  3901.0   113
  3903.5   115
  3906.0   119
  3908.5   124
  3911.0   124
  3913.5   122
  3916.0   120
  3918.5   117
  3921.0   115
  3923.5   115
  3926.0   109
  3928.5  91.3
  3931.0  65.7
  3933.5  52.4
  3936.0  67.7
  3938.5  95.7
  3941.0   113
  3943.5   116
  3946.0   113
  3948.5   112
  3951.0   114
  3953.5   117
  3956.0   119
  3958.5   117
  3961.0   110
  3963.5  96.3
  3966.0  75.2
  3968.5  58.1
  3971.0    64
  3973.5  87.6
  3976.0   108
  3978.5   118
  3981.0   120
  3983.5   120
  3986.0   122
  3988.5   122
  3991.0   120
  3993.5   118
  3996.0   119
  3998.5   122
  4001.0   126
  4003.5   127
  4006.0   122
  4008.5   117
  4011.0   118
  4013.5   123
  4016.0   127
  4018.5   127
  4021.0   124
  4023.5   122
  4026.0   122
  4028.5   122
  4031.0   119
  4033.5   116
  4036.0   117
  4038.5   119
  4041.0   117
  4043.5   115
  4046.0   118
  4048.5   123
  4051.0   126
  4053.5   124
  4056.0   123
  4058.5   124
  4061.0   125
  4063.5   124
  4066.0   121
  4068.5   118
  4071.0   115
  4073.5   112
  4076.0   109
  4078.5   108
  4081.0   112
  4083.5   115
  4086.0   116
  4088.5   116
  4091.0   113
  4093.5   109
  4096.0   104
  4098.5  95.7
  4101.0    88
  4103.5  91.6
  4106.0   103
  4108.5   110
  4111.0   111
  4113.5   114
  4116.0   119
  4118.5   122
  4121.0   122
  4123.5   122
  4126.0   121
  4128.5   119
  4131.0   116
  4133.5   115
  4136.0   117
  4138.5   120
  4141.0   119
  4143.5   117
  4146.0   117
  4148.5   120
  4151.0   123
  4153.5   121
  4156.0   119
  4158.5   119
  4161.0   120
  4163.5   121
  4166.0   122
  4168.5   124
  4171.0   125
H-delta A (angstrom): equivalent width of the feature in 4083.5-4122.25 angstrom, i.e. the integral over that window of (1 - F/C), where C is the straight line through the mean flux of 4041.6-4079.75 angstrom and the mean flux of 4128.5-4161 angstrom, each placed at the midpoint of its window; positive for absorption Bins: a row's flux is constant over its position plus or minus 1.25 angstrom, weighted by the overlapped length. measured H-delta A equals 3.15 angstrom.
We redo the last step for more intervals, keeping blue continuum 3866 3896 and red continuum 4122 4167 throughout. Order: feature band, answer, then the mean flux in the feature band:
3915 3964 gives 1.96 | 104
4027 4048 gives -0.85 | 118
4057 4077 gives -0.62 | 119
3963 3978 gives 3.72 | 82.6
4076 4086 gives 0.34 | 112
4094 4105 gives 1.97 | 96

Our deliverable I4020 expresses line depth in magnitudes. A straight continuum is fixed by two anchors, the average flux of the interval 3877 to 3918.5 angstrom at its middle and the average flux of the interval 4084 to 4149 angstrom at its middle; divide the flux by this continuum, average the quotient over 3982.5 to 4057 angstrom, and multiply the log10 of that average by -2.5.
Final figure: -0.09 mag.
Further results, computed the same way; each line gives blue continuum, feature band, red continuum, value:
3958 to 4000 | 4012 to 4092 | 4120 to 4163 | -0.07 mag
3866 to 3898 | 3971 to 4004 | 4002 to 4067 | 0.01 mag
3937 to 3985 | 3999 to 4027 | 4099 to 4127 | -0.16 mag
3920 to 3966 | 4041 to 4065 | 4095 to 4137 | -0.14 mag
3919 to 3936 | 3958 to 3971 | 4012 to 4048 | 0.16 mag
